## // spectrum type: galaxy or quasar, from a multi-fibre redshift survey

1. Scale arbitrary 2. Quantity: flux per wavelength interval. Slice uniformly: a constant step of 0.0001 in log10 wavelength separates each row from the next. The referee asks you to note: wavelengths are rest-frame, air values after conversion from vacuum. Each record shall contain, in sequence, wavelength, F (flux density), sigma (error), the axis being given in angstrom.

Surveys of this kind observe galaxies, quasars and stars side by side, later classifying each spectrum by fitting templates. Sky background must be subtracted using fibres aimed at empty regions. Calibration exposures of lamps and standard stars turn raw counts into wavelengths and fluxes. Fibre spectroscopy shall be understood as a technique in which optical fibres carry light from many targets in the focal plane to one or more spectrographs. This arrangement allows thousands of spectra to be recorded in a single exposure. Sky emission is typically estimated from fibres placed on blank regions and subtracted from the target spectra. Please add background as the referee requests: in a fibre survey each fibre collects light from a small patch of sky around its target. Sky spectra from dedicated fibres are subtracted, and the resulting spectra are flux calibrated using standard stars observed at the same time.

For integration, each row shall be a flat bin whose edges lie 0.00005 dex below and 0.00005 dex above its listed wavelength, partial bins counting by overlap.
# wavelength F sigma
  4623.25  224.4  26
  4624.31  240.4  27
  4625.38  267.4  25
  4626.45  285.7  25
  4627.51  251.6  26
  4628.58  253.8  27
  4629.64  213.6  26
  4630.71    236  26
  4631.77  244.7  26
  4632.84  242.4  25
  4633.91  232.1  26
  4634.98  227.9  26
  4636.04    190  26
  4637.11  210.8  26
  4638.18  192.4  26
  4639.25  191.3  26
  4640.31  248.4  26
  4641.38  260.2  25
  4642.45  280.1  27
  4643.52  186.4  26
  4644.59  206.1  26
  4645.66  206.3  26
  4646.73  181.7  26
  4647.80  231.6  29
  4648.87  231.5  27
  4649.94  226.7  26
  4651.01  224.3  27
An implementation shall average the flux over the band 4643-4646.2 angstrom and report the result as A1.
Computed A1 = 200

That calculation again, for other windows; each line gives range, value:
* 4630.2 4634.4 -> 239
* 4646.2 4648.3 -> 206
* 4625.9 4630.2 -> 251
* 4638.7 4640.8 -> 220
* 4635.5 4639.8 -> 197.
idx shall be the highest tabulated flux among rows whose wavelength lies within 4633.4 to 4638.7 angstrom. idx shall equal 232.1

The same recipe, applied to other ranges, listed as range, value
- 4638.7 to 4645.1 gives 280.1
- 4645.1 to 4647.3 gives 206.3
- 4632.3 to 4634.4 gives 242.4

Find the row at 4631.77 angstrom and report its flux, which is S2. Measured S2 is 244.7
